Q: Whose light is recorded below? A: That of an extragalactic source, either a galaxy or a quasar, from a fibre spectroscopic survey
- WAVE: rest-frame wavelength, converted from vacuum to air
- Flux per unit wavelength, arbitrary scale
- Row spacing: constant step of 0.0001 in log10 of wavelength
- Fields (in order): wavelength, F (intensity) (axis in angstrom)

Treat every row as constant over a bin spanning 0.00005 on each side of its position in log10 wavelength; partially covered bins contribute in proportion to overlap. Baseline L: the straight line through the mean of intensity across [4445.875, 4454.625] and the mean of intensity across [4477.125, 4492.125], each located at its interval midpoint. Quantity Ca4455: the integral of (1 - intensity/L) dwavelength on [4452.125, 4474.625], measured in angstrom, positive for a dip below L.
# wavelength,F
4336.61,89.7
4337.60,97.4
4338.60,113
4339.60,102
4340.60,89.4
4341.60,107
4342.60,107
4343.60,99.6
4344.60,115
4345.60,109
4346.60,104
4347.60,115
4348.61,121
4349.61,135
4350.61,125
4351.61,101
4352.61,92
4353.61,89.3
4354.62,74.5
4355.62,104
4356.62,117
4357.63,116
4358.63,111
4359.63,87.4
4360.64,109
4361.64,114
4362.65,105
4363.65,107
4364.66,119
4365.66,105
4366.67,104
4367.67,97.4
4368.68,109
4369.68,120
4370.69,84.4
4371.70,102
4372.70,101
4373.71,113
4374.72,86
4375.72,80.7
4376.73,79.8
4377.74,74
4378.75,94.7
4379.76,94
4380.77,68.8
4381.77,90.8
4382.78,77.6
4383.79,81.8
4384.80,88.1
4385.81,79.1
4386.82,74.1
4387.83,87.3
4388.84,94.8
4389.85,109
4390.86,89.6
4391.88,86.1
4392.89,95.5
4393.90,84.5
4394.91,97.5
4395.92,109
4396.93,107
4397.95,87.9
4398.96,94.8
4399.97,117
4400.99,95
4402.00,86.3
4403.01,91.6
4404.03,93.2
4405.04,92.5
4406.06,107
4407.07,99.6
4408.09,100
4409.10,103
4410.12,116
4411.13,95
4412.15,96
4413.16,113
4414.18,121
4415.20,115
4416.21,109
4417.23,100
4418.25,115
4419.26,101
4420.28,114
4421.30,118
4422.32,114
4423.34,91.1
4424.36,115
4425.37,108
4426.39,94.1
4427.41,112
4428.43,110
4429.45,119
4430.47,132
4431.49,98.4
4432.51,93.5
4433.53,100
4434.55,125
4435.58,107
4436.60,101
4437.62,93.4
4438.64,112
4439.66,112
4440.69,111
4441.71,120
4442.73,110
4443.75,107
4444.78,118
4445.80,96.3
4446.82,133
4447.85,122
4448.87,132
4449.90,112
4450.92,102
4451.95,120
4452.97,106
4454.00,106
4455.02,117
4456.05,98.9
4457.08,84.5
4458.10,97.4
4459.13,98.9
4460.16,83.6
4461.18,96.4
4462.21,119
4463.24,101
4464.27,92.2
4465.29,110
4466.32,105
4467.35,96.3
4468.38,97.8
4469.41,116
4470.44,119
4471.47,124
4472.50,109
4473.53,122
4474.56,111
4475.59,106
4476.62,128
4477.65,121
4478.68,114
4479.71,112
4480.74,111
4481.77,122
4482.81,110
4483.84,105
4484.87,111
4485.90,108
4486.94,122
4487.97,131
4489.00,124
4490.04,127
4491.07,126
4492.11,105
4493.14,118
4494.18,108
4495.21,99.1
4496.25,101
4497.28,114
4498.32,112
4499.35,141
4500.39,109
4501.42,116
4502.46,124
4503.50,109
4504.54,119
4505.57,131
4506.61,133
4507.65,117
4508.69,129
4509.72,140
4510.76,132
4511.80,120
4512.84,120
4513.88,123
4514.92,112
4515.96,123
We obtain 2.1 angstrom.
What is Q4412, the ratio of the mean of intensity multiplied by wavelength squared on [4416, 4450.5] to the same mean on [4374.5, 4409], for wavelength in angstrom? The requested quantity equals 1.2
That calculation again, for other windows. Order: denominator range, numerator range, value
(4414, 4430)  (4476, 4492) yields 1.10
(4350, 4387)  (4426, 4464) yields 1.15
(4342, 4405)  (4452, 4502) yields 1.18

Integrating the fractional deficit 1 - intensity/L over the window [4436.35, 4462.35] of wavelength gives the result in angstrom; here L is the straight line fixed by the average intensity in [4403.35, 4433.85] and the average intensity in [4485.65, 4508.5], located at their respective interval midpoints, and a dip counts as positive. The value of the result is 0.7 angstrom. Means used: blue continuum 106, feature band 108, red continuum 118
